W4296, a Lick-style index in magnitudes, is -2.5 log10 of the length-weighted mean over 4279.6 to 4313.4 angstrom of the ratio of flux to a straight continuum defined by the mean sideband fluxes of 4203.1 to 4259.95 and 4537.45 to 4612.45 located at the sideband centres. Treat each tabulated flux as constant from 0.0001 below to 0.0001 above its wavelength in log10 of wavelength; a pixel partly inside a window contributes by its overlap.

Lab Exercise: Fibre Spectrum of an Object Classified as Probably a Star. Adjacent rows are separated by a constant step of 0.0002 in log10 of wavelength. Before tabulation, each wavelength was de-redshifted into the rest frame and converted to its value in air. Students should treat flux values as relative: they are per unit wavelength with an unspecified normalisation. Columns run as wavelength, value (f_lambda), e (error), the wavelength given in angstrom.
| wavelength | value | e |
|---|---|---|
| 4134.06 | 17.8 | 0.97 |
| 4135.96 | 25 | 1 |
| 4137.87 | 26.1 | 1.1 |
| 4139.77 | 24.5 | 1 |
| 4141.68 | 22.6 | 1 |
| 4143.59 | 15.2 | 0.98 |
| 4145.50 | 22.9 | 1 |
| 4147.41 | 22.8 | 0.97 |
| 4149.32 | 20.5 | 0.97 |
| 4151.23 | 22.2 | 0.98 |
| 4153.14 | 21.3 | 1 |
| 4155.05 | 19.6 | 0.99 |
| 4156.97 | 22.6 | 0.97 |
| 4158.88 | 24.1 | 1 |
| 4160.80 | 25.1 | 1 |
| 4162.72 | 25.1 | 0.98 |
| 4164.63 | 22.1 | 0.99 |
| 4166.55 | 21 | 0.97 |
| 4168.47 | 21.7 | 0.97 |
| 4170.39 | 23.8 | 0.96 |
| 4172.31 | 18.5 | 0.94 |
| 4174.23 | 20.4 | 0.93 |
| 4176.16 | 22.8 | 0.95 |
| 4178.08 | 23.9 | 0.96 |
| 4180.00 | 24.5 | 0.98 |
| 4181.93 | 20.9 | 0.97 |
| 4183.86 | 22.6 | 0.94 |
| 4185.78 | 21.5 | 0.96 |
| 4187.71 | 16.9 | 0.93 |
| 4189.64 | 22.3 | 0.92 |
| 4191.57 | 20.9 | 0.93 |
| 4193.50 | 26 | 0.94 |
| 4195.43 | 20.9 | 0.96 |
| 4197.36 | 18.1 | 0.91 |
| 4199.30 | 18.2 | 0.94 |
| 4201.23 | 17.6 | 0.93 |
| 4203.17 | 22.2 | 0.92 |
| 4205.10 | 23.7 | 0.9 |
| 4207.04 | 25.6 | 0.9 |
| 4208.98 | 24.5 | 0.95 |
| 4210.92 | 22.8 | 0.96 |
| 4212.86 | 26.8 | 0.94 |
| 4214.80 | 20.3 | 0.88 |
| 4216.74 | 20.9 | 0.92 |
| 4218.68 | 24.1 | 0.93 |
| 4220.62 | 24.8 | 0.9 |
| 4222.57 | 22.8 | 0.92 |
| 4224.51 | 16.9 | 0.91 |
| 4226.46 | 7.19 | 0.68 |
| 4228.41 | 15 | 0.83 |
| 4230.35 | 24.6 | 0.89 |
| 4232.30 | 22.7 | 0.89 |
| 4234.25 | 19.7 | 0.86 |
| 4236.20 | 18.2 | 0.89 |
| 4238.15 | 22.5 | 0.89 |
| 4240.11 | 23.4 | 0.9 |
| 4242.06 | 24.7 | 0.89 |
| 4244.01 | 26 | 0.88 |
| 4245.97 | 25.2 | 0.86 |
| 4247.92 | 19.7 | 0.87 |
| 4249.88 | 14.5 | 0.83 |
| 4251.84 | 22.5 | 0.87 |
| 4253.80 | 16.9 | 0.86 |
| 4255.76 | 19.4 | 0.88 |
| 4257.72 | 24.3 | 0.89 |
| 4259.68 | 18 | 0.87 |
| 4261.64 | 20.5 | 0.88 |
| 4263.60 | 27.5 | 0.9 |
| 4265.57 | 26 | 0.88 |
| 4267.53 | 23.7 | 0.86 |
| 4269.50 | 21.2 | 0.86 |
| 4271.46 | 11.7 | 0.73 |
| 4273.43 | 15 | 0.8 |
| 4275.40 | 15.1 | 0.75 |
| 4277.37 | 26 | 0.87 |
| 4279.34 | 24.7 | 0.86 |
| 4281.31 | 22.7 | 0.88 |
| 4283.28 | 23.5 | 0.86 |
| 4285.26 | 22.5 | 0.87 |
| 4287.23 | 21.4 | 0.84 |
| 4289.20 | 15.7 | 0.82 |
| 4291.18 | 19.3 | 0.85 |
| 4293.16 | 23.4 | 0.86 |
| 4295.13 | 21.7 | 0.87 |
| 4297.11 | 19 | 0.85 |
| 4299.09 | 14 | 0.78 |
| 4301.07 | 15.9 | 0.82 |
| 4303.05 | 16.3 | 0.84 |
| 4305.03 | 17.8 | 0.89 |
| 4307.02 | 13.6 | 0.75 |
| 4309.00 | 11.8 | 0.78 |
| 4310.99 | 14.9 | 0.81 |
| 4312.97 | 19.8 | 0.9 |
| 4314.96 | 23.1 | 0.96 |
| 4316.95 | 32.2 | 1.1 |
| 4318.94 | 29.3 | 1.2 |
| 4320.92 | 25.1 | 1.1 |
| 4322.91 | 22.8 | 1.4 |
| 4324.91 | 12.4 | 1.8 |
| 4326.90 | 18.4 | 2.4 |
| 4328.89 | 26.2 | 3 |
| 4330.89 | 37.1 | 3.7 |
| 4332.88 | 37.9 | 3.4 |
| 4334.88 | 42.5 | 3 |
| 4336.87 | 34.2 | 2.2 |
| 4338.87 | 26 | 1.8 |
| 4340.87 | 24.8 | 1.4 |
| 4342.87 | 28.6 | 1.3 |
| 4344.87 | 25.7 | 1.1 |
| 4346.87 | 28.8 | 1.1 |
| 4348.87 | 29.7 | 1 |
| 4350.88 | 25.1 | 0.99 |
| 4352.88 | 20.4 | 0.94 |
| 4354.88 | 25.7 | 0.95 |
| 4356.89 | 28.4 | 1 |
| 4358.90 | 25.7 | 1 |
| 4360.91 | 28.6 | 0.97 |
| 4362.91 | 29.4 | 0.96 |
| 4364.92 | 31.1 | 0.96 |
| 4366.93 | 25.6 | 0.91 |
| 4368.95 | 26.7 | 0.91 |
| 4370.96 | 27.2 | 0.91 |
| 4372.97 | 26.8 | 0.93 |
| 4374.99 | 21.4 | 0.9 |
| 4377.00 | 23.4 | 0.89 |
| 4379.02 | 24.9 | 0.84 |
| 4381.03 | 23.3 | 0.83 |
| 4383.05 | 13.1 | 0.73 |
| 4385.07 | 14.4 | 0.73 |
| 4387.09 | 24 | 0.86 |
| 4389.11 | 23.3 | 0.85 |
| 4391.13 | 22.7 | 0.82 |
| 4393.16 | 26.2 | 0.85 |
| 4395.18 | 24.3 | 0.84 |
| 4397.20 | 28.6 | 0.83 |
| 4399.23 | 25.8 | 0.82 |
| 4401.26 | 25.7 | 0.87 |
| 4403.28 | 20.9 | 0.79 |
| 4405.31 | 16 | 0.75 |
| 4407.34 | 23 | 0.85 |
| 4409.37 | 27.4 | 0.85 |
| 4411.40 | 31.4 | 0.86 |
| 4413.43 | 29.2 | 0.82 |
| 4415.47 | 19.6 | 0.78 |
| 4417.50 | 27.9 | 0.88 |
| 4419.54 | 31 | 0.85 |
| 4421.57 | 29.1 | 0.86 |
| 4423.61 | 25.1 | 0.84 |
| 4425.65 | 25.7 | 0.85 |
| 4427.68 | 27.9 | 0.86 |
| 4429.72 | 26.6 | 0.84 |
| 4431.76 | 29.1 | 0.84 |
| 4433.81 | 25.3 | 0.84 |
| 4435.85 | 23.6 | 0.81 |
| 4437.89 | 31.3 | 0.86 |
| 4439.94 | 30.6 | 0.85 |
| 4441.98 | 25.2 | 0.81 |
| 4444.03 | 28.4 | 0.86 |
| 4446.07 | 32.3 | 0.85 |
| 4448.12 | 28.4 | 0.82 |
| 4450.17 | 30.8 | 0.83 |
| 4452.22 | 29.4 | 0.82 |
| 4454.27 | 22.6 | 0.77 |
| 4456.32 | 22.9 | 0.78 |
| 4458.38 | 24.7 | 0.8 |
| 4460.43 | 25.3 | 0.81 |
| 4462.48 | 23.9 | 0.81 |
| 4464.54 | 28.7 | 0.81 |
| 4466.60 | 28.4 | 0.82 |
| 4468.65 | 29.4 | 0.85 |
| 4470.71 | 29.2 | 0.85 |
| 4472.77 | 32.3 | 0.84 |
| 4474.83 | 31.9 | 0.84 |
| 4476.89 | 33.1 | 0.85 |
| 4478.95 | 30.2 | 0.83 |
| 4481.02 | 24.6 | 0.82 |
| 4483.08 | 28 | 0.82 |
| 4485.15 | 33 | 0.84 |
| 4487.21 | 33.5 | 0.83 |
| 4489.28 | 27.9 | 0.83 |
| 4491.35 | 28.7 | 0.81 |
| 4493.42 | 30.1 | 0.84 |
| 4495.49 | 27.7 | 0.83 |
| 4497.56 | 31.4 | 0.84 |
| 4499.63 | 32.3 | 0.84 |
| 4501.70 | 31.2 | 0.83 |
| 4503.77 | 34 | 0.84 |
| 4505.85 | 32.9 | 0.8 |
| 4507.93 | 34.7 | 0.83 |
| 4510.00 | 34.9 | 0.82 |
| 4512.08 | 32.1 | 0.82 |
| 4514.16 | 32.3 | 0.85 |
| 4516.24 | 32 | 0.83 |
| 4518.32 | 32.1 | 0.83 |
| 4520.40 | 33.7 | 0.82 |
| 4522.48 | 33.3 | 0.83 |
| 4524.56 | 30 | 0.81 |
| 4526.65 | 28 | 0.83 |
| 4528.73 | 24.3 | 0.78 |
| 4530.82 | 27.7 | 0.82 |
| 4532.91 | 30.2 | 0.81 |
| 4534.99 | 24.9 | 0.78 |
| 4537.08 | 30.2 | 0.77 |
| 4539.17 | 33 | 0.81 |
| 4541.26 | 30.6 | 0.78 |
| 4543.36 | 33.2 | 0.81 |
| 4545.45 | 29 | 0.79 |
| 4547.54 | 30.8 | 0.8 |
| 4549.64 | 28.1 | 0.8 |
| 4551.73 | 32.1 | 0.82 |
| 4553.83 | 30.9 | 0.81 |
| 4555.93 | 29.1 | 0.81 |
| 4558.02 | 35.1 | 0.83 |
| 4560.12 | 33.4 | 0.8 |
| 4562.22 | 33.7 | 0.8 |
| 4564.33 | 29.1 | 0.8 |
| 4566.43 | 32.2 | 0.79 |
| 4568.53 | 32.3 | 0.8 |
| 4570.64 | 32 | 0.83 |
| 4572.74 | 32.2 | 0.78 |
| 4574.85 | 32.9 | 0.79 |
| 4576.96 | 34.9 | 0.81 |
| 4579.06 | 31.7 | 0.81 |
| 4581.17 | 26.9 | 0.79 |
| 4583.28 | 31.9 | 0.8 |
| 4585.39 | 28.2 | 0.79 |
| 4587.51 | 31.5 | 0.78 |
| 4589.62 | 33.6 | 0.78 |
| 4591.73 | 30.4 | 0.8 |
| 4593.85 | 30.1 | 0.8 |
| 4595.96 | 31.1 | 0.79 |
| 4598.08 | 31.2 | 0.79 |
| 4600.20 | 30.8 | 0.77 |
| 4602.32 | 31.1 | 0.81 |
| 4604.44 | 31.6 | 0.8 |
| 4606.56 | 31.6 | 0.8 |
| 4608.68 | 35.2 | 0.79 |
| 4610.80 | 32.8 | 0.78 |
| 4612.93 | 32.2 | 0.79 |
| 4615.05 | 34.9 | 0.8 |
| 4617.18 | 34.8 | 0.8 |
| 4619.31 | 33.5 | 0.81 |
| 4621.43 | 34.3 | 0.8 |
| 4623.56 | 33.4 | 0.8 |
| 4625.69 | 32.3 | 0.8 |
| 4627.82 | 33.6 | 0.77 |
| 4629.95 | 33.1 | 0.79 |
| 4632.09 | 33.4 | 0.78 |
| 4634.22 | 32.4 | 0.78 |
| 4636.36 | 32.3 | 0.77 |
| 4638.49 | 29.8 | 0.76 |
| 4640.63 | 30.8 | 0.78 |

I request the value 0.25 mag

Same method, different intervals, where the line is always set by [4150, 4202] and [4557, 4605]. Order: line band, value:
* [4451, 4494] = 0.020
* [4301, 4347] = 0.039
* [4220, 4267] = 0.117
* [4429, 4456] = 0.015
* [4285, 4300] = 0.248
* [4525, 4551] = 0.050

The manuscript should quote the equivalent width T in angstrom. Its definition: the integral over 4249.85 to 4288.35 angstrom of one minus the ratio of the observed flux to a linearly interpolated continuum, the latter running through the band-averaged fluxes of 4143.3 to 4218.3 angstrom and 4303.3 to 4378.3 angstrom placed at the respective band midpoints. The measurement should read 4.73 angstrom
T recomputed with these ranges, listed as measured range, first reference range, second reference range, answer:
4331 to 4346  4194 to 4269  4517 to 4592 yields -4.37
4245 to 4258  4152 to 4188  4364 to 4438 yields 1.68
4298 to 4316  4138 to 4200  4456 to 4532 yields 6.34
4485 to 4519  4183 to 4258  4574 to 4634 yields -2.86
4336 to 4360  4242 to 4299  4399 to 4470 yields -3.31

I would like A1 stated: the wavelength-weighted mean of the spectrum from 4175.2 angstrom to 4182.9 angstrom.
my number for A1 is 23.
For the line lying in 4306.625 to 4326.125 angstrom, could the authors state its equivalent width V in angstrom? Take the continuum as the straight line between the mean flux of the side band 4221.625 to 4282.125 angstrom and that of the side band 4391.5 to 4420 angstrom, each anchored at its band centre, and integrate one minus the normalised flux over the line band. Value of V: 1.64 angstrom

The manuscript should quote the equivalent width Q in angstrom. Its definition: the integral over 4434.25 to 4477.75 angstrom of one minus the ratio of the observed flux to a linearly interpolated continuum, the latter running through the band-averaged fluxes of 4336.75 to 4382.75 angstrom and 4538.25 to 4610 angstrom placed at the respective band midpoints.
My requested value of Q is 0.7 angstrom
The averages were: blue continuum 26.2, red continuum 31.5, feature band 28.2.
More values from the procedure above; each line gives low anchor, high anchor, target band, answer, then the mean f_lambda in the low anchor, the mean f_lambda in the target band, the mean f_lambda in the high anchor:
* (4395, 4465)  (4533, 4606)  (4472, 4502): -2.05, 26.5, 30.4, 31.2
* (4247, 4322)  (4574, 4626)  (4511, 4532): -1.01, 20.3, 30.5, 32.1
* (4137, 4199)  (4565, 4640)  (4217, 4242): 3.25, 21.9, 20.3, 32.2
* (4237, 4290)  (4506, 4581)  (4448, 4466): 1.25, 21.3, 26.2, 31.3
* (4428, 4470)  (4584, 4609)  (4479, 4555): -3.89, 27.4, 30.6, 31.3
